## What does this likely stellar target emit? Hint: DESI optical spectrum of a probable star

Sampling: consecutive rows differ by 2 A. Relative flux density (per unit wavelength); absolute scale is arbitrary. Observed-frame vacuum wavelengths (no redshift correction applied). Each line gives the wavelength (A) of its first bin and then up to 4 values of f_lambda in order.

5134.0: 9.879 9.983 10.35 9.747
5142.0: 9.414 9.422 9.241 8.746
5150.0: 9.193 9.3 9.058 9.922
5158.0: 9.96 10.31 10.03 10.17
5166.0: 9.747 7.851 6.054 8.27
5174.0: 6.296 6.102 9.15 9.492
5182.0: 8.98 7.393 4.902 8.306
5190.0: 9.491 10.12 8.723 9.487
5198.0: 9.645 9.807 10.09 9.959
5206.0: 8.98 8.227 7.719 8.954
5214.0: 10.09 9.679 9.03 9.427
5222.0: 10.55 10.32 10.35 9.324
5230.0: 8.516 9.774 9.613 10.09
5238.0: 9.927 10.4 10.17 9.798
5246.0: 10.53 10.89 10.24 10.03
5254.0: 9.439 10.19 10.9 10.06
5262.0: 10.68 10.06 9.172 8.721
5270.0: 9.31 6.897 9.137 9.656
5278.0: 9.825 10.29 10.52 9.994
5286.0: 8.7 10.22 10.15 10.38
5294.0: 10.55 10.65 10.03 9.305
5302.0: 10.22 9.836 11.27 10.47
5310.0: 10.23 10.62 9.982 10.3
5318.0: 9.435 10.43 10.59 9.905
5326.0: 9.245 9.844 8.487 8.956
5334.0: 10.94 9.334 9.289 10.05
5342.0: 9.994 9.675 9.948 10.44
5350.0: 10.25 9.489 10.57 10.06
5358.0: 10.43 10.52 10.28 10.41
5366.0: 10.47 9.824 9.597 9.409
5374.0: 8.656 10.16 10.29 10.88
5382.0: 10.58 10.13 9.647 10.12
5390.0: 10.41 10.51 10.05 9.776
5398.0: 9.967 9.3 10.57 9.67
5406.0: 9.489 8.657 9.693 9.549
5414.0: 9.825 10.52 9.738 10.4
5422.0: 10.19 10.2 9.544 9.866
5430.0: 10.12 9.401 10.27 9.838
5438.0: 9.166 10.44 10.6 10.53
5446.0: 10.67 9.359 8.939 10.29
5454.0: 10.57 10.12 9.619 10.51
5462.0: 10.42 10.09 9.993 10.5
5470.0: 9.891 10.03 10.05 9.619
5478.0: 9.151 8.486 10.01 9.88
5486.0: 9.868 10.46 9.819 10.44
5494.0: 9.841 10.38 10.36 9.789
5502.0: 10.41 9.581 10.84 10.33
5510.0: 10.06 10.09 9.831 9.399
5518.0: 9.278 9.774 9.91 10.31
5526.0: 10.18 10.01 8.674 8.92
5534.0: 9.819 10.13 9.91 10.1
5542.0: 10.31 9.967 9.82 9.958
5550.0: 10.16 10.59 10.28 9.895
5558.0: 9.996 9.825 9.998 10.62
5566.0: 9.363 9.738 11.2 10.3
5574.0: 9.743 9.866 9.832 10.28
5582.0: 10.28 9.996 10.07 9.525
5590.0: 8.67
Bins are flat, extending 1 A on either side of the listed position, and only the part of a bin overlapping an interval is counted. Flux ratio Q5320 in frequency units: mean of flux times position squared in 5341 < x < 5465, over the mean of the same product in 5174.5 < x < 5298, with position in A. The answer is 1.12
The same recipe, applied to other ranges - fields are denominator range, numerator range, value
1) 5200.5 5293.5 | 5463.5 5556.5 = 1.13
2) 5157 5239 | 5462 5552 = 1.23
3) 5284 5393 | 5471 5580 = 1.06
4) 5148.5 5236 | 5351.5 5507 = 1.21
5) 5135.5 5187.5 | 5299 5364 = 1.22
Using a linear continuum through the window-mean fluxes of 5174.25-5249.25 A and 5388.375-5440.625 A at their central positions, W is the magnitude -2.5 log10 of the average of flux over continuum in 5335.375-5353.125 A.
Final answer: -0.02 mag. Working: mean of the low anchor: 9.27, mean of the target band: 9.85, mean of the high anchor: 9.89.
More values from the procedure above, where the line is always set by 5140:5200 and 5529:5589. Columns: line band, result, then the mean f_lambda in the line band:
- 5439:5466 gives -0.055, 10.2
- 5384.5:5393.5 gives -0.077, 10.2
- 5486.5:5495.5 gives -0.040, 10.1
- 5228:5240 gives -0.072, 9.63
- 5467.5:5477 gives -0.031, 9.99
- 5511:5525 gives 0.006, 9.8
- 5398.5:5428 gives -0.031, 9.81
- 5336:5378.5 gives -0.067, 9.97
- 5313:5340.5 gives -0.055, 9.77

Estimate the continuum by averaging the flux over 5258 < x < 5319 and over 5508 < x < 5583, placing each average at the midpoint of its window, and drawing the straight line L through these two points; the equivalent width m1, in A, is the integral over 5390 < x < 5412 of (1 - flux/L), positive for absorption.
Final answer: 0.3 A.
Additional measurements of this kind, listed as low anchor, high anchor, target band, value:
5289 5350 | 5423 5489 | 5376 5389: -0.4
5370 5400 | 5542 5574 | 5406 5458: 0.6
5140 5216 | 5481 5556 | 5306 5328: -1.9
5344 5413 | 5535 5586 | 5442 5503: 0.2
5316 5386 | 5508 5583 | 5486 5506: -0.4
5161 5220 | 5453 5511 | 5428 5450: -0.3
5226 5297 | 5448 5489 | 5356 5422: -0.7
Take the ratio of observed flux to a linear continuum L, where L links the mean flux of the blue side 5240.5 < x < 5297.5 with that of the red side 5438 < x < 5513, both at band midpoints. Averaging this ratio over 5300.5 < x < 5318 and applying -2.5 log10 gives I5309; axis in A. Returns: -0.04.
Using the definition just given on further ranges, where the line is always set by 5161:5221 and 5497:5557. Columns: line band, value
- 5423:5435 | -0.03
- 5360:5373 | -0.07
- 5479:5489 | 0.01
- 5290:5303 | -0.12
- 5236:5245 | -0.13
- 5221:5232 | -0.11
